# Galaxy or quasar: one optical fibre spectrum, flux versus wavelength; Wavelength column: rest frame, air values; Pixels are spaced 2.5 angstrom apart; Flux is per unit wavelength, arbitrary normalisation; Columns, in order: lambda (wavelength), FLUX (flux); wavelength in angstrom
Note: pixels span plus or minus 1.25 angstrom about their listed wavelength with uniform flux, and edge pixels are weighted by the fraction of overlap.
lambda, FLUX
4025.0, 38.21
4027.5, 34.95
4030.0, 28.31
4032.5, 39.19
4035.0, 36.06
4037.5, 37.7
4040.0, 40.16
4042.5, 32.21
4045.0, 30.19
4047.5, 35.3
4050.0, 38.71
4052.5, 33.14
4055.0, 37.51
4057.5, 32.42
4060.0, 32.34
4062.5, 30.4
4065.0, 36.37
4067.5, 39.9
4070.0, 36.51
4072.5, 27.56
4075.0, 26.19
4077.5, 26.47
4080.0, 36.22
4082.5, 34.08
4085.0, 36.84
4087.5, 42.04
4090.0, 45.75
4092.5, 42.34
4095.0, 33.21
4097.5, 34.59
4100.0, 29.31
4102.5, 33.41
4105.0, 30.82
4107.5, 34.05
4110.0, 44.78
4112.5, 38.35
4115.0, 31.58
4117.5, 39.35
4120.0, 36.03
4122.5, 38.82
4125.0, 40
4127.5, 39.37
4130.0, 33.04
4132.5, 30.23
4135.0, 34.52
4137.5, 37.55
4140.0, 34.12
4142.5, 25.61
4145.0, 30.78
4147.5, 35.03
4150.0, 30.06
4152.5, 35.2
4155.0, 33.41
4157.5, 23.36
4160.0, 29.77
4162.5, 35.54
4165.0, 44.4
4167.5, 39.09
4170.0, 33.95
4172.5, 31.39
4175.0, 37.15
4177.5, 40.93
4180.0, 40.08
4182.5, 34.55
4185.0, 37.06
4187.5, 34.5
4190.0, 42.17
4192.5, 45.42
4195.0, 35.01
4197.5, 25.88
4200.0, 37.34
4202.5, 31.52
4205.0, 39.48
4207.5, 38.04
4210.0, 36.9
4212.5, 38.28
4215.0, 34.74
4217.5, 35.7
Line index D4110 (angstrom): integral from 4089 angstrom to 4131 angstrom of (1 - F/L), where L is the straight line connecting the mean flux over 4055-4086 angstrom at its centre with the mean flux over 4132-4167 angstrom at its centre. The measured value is -4.66 angstrom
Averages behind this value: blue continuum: 33.1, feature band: 36.7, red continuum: 33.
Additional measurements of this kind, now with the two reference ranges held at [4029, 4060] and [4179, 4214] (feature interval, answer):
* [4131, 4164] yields 3.8 angstrom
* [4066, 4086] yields 1.4 angstrom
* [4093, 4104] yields 0.7 angstrom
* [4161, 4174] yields -0.1 angstrom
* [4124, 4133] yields 0.0 angstrom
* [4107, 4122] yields -0.7 angstrom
